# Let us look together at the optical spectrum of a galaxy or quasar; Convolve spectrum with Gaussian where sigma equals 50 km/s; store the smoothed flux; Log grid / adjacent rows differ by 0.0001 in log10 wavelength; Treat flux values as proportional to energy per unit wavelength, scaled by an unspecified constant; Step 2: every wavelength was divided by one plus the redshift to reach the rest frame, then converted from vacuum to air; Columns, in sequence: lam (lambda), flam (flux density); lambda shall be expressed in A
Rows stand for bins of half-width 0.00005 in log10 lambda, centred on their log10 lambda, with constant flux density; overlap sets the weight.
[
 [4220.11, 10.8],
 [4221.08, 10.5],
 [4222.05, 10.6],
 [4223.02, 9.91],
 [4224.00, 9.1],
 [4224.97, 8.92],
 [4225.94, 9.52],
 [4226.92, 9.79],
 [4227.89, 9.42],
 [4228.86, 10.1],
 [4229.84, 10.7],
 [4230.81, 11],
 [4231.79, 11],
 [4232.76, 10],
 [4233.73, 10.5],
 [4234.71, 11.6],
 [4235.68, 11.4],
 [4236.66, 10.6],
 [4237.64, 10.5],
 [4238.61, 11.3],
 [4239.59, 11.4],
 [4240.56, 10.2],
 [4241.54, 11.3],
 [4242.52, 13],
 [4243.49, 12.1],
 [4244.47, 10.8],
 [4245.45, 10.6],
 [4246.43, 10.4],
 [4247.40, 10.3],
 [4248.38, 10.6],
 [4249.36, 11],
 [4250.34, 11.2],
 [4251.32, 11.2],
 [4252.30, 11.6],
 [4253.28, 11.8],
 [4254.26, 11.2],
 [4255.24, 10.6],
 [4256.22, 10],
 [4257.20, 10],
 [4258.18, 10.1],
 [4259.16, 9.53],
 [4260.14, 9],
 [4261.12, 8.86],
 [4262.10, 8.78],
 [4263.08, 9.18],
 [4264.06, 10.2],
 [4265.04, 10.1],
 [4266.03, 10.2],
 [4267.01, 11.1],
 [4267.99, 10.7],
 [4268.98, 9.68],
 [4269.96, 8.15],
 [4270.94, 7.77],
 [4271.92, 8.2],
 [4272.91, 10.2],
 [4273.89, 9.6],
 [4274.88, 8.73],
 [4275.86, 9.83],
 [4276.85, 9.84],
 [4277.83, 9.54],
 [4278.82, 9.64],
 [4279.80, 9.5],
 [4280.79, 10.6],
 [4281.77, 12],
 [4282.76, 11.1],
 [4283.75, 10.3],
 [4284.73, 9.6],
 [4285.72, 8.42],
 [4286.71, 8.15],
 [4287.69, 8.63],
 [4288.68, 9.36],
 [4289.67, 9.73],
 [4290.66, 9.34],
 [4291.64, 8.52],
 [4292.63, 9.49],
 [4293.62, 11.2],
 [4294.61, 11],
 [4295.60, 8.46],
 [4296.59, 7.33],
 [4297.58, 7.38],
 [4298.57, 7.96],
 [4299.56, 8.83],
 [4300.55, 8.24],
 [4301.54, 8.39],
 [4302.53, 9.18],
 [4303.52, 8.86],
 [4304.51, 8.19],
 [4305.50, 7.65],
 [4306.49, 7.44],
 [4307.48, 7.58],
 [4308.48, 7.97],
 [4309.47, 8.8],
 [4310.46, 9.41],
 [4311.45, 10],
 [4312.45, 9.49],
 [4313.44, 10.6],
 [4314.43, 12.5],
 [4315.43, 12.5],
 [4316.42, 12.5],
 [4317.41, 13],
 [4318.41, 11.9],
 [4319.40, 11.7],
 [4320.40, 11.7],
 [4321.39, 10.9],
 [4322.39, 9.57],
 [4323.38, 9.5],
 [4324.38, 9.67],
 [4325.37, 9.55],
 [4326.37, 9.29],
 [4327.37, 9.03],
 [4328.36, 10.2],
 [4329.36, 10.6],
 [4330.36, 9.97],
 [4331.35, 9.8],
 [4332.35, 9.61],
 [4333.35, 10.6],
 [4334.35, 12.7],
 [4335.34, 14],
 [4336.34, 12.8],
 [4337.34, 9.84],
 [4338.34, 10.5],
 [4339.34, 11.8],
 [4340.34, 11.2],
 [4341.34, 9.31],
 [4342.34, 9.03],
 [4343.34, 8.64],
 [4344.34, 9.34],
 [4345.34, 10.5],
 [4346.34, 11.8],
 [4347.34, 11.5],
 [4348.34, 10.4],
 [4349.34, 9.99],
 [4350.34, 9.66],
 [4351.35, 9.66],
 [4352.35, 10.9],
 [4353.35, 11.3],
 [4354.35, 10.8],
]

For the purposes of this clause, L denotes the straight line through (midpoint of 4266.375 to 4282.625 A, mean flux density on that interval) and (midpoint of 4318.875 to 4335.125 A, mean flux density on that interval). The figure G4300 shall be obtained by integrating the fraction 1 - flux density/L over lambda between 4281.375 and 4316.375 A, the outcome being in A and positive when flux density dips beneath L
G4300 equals 2.57 A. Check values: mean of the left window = 9.73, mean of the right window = 10.3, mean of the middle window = 9.28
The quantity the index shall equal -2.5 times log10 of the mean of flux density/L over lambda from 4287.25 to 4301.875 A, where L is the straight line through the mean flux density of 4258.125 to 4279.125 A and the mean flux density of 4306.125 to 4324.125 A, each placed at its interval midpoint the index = 0.122 mag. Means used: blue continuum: 9.48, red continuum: 10.4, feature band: 8.93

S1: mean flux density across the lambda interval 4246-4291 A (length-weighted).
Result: 9.9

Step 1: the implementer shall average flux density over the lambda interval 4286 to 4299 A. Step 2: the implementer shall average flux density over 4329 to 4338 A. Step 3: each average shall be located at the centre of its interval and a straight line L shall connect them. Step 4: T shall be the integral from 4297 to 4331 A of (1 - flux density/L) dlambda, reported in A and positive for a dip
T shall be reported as 1.3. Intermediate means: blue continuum 8.96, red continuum 11.1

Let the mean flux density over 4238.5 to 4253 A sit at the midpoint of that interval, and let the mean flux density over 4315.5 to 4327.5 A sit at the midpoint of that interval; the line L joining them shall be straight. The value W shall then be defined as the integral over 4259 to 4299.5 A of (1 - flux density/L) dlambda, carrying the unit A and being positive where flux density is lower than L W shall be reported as 5.8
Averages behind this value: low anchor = 11.1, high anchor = 10.8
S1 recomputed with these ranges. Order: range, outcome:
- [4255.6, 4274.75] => 9.54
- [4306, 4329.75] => 10.2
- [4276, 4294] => 9.71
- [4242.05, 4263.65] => 10.5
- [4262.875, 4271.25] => 9.73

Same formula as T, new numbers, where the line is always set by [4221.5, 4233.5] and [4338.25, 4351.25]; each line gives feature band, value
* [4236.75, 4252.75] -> -1.6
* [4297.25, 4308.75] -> 2.3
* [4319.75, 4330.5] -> 0.2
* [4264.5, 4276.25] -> 0.7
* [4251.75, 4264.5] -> 0.0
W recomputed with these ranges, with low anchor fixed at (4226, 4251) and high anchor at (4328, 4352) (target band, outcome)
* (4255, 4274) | 2.1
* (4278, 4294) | 1.5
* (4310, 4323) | -0.7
